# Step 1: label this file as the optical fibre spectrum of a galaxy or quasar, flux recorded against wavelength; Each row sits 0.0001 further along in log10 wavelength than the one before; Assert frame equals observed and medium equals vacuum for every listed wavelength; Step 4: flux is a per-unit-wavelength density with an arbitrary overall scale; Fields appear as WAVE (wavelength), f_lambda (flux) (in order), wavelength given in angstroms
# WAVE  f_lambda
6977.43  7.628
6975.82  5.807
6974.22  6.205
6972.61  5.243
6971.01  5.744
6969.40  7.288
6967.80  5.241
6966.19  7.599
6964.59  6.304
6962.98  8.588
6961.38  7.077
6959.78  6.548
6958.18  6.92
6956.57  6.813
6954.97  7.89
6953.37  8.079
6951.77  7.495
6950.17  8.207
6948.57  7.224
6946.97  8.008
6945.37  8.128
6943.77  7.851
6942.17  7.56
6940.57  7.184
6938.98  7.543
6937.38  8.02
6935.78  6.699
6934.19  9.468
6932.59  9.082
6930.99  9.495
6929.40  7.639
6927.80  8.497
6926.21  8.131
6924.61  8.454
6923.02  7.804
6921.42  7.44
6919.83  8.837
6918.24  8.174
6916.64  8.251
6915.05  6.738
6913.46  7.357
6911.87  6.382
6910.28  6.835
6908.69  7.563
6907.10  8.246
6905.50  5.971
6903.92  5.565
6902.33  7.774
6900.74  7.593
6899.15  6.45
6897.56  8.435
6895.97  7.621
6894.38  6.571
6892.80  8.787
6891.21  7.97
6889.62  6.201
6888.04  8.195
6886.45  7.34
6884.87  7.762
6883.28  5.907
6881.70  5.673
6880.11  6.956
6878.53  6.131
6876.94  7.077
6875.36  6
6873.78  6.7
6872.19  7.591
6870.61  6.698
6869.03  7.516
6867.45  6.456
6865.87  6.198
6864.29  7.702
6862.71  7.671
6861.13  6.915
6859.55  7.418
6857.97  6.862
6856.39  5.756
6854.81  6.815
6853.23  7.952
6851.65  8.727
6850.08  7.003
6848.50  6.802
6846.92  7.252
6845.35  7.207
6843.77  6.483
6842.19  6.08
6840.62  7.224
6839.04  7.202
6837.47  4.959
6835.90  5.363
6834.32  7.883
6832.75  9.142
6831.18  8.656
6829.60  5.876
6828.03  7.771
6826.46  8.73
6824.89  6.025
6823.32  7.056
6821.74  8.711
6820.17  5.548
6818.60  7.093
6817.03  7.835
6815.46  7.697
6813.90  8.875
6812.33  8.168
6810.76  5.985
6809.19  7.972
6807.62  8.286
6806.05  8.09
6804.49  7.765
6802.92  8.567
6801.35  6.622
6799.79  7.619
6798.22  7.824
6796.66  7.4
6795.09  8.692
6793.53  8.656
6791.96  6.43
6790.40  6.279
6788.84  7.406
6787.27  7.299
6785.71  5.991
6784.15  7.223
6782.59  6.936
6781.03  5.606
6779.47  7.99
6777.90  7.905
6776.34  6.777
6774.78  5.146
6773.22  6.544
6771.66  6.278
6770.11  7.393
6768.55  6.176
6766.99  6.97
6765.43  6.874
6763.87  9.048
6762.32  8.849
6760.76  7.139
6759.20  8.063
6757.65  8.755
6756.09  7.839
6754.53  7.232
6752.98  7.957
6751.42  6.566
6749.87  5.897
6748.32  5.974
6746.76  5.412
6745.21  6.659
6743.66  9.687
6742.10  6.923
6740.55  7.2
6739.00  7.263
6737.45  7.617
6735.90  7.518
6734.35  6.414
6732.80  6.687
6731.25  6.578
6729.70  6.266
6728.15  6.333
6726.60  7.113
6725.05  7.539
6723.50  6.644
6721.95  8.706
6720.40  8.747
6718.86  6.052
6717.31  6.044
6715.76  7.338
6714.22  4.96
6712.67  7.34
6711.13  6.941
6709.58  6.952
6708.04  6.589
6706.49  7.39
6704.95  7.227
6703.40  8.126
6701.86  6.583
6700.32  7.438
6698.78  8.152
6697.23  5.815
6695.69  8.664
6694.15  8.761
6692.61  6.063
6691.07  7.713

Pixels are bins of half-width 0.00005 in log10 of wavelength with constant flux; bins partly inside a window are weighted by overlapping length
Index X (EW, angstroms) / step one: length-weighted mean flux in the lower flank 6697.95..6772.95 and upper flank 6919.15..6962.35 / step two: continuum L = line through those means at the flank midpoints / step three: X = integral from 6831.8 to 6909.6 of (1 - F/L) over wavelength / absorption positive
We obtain 5.76 angstroms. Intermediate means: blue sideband 7.15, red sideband 7.86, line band 7.05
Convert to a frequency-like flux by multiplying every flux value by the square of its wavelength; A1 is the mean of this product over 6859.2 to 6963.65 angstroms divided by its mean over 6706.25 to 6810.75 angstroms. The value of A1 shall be 1.09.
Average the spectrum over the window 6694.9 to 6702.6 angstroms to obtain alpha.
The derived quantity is 7.34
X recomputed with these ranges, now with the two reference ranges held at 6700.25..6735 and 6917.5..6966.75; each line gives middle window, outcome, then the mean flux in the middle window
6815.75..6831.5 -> 0.13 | 7.3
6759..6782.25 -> 0.21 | 7.09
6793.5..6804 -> -0.85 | 7.85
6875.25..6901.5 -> 1.71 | 7.13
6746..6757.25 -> 0.50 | 6.76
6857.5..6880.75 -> 1.90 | 6.93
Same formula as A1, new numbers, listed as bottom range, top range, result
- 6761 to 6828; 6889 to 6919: 1.02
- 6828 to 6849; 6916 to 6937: 1.22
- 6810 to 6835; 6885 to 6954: 1.05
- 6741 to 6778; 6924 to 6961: 1.16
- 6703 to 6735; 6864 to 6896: 1.05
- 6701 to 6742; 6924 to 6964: 1.20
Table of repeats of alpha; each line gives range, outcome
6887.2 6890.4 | 7.21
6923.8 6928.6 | 8.36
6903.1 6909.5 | 6.84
